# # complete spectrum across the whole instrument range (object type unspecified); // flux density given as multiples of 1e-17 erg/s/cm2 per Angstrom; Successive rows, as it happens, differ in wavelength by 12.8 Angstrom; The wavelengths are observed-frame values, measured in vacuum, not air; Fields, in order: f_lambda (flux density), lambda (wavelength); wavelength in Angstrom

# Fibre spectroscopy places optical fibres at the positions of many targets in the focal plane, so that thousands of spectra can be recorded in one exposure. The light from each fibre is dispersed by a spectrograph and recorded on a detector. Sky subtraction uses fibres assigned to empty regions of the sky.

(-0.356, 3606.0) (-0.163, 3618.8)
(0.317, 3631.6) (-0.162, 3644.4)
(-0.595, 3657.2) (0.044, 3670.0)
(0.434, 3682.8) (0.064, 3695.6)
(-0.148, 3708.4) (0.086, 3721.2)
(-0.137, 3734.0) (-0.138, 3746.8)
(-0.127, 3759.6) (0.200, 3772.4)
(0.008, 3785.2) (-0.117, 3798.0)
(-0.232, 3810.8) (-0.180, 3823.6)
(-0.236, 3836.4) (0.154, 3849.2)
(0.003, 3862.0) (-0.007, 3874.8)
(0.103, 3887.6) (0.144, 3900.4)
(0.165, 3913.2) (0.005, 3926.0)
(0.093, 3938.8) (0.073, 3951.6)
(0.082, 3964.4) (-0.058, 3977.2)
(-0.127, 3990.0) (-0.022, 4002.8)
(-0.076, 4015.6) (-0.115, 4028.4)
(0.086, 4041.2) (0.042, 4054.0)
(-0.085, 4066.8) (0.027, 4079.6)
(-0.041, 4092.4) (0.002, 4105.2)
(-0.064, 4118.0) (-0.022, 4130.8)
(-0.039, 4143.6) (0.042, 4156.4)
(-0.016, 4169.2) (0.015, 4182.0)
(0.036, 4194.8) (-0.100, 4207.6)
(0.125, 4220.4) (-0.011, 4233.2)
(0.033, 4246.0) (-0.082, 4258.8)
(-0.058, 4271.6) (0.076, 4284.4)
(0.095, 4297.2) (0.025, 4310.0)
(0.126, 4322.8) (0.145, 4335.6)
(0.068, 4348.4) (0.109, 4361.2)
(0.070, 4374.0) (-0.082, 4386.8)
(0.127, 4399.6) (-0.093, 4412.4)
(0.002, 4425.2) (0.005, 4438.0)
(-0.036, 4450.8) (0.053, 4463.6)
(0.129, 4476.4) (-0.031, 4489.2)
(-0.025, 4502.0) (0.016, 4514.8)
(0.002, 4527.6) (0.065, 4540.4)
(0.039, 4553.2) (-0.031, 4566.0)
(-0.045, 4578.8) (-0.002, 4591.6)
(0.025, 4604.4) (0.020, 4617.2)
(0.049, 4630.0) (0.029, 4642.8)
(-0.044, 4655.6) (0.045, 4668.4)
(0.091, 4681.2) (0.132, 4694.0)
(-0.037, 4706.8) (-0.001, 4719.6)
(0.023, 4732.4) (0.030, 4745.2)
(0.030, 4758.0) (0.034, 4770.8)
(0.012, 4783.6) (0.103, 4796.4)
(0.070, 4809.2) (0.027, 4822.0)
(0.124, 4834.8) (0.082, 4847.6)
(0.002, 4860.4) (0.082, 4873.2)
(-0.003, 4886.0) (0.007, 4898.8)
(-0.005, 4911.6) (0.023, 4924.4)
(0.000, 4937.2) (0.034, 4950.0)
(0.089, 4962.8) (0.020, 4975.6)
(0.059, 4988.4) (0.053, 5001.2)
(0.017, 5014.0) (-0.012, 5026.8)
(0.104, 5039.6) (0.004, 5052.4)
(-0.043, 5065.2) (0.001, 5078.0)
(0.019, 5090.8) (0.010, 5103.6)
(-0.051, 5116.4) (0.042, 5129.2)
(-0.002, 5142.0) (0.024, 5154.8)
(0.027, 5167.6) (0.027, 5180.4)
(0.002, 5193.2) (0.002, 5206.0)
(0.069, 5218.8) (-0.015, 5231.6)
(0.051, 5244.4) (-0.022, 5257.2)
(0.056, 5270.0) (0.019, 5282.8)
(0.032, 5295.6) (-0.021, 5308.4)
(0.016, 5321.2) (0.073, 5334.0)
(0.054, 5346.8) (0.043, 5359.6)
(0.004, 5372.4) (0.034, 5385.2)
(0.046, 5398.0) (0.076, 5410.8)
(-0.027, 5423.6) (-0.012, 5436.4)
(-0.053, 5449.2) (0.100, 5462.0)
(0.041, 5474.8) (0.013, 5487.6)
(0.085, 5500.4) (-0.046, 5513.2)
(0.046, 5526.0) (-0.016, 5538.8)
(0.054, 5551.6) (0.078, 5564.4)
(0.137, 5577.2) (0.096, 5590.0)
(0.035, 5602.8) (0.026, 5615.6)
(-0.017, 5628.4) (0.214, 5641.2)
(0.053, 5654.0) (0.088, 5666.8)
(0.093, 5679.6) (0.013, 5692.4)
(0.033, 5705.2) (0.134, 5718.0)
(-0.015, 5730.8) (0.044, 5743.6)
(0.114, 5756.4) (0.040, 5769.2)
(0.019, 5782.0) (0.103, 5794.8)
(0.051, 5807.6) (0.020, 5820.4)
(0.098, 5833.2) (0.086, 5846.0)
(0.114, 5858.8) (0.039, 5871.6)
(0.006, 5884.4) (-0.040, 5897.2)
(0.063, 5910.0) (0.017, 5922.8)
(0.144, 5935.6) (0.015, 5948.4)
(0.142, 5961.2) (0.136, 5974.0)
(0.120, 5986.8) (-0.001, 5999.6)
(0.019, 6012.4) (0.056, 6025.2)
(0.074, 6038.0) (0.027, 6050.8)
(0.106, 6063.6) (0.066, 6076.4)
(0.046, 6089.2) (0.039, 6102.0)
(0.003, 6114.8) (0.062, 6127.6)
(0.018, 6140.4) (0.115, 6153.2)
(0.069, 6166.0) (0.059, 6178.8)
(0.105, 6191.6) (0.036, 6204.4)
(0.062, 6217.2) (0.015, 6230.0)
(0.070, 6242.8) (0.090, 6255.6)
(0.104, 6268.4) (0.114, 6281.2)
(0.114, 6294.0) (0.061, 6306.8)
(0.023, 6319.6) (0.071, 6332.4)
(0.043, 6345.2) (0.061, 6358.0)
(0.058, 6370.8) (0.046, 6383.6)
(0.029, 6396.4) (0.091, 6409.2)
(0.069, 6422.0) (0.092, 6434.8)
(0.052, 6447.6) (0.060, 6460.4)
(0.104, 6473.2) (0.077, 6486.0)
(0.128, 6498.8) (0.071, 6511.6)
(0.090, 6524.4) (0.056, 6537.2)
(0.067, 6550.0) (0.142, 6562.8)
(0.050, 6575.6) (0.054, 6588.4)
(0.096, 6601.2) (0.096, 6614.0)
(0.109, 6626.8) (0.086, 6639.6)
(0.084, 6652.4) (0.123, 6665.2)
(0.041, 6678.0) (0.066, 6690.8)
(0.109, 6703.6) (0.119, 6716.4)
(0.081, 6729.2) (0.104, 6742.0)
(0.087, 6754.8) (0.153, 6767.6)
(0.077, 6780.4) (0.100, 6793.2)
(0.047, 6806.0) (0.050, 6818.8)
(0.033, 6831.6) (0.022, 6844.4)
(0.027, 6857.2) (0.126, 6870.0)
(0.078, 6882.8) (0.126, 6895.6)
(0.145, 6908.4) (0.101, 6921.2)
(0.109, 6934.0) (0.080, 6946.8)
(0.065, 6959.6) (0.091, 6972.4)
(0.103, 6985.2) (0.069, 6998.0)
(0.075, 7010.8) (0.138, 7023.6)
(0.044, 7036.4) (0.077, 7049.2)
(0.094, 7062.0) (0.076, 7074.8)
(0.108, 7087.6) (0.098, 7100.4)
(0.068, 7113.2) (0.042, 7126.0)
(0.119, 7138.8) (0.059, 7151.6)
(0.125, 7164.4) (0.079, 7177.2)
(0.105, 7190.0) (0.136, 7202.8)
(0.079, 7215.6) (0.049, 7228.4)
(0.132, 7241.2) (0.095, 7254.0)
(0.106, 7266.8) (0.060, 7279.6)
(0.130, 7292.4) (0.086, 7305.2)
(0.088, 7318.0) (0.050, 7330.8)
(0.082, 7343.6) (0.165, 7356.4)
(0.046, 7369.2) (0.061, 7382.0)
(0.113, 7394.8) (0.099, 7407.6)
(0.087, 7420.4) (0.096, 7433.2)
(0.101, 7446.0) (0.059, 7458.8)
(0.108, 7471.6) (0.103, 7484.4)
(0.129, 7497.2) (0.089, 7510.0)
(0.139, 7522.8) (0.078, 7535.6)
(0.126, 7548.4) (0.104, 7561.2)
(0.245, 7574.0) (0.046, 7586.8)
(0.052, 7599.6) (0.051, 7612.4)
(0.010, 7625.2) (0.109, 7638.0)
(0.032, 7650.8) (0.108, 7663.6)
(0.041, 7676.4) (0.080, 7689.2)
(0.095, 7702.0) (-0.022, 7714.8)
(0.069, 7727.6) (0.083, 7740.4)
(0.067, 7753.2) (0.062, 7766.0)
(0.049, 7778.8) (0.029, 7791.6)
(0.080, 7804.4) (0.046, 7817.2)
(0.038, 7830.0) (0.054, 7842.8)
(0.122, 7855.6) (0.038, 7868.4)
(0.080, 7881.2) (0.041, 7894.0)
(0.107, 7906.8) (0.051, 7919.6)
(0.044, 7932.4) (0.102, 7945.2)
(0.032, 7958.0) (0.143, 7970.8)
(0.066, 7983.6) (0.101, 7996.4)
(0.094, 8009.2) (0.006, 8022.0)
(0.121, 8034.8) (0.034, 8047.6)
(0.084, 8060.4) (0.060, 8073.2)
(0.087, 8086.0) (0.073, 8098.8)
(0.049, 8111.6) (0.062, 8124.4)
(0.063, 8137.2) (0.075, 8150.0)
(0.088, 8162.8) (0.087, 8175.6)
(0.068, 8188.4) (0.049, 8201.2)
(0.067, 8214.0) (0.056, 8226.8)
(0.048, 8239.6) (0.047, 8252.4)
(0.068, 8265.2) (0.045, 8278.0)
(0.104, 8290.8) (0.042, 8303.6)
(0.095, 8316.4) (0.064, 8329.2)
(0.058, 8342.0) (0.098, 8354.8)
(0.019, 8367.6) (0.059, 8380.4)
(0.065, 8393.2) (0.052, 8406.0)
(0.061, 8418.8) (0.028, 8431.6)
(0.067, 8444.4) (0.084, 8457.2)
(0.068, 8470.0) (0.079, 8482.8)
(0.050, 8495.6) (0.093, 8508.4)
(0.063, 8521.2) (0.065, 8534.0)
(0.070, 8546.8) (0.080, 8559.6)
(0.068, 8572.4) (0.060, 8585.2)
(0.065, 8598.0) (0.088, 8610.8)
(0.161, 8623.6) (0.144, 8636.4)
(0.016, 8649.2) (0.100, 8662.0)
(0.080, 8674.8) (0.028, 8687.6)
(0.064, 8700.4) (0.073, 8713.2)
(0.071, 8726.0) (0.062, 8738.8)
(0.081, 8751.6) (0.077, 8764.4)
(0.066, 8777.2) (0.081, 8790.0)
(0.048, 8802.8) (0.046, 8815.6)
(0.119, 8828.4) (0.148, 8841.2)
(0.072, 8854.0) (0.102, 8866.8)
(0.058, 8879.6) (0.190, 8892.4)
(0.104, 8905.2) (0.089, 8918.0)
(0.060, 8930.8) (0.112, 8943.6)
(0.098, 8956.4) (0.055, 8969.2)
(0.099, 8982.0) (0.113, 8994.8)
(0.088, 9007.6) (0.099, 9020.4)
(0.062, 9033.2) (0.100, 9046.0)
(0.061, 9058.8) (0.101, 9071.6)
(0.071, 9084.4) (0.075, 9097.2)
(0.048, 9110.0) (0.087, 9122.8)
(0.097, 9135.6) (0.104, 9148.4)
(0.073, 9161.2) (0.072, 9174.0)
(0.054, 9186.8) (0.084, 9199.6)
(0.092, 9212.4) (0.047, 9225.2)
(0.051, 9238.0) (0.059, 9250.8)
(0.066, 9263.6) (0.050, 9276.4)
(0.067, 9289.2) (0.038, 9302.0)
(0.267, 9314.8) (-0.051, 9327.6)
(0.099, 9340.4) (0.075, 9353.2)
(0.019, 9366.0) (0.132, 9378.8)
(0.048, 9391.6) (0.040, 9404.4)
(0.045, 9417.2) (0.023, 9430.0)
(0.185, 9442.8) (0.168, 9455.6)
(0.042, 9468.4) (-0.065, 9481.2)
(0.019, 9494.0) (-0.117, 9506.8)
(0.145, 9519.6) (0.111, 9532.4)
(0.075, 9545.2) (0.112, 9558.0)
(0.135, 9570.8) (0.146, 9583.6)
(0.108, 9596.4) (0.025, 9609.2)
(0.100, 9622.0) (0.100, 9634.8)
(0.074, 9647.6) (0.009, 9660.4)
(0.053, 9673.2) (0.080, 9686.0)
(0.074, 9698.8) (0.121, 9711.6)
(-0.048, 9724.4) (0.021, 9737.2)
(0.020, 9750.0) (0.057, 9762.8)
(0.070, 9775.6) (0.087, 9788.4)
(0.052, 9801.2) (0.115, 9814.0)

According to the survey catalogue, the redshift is 0.512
